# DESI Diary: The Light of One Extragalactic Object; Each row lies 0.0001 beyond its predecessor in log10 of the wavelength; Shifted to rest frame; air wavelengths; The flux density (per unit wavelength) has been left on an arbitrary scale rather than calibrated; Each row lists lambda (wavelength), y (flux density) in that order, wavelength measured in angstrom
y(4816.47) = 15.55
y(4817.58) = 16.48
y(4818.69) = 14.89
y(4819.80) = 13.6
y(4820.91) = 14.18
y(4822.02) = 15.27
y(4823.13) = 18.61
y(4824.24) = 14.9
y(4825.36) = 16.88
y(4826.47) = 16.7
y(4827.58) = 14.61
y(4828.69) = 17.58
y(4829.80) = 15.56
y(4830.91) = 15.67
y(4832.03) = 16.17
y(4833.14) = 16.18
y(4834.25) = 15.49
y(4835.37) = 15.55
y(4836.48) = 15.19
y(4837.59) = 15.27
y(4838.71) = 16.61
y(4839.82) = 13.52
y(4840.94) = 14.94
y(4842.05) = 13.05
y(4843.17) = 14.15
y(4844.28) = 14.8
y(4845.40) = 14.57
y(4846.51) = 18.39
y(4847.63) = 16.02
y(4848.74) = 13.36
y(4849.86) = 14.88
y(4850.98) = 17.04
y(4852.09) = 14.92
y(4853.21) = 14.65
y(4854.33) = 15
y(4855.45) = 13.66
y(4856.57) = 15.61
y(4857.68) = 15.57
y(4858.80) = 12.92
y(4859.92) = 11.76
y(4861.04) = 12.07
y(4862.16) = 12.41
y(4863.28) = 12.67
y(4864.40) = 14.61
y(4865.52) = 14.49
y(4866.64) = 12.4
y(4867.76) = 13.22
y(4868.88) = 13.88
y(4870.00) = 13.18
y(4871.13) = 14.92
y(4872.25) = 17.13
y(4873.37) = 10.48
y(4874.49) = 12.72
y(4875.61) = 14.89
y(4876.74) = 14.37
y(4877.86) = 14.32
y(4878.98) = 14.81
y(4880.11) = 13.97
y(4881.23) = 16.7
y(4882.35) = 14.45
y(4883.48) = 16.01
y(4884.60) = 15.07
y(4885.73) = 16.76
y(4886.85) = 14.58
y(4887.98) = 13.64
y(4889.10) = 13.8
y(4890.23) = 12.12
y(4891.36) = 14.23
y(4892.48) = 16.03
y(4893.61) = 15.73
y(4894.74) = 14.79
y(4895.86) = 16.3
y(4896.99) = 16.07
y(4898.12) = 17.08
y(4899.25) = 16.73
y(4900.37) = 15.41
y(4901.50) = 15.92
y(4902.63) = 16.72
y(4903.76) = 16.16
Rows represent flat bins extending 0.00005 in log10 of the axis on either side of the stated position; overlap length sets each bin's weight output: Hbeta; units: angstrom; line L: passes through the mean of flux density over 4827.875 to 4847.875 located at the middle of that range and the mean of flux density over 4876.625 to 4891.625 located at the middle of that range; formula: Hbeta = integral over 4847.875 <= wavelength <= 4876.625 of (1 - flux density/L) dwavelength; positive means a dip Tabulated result 2.0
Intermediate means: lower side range 15.5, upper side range 14.6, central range 14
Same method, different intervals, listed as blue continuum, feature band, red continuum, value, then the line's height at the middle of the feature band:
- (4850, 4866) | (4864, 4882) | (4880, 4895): 0.46 angstrom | 14.5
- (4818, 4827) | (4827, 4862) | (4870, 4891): 0.51 angstrom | 15.2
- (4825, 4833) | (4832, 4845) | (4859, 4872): 0.34 angstrom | 15.4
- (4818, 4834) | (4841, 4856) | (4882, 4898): 0.53 angstrom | 15.5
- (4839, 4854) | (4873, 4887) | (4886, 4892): -0.51 angstrom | 14.1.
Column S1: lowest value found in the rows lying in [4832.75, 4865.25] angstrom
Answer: 11.76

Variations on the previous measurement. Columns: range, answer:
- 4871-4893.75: 10.48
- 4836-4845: 13.05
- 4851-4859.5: 12.92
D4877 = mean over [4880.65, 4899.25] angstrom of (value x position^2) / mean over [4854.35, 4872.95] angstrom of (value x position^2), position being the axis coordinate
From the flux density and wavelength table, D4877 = 1.12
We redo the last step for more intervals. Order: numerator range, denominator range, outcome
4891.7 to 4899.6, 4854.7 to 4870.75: 1.20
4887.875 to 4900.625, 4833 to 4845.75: 1.04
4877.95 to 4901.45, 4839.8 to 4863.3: 1.07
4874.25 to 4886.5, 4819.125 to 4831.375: 0.97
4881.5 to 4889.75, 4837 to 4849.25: 1.01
